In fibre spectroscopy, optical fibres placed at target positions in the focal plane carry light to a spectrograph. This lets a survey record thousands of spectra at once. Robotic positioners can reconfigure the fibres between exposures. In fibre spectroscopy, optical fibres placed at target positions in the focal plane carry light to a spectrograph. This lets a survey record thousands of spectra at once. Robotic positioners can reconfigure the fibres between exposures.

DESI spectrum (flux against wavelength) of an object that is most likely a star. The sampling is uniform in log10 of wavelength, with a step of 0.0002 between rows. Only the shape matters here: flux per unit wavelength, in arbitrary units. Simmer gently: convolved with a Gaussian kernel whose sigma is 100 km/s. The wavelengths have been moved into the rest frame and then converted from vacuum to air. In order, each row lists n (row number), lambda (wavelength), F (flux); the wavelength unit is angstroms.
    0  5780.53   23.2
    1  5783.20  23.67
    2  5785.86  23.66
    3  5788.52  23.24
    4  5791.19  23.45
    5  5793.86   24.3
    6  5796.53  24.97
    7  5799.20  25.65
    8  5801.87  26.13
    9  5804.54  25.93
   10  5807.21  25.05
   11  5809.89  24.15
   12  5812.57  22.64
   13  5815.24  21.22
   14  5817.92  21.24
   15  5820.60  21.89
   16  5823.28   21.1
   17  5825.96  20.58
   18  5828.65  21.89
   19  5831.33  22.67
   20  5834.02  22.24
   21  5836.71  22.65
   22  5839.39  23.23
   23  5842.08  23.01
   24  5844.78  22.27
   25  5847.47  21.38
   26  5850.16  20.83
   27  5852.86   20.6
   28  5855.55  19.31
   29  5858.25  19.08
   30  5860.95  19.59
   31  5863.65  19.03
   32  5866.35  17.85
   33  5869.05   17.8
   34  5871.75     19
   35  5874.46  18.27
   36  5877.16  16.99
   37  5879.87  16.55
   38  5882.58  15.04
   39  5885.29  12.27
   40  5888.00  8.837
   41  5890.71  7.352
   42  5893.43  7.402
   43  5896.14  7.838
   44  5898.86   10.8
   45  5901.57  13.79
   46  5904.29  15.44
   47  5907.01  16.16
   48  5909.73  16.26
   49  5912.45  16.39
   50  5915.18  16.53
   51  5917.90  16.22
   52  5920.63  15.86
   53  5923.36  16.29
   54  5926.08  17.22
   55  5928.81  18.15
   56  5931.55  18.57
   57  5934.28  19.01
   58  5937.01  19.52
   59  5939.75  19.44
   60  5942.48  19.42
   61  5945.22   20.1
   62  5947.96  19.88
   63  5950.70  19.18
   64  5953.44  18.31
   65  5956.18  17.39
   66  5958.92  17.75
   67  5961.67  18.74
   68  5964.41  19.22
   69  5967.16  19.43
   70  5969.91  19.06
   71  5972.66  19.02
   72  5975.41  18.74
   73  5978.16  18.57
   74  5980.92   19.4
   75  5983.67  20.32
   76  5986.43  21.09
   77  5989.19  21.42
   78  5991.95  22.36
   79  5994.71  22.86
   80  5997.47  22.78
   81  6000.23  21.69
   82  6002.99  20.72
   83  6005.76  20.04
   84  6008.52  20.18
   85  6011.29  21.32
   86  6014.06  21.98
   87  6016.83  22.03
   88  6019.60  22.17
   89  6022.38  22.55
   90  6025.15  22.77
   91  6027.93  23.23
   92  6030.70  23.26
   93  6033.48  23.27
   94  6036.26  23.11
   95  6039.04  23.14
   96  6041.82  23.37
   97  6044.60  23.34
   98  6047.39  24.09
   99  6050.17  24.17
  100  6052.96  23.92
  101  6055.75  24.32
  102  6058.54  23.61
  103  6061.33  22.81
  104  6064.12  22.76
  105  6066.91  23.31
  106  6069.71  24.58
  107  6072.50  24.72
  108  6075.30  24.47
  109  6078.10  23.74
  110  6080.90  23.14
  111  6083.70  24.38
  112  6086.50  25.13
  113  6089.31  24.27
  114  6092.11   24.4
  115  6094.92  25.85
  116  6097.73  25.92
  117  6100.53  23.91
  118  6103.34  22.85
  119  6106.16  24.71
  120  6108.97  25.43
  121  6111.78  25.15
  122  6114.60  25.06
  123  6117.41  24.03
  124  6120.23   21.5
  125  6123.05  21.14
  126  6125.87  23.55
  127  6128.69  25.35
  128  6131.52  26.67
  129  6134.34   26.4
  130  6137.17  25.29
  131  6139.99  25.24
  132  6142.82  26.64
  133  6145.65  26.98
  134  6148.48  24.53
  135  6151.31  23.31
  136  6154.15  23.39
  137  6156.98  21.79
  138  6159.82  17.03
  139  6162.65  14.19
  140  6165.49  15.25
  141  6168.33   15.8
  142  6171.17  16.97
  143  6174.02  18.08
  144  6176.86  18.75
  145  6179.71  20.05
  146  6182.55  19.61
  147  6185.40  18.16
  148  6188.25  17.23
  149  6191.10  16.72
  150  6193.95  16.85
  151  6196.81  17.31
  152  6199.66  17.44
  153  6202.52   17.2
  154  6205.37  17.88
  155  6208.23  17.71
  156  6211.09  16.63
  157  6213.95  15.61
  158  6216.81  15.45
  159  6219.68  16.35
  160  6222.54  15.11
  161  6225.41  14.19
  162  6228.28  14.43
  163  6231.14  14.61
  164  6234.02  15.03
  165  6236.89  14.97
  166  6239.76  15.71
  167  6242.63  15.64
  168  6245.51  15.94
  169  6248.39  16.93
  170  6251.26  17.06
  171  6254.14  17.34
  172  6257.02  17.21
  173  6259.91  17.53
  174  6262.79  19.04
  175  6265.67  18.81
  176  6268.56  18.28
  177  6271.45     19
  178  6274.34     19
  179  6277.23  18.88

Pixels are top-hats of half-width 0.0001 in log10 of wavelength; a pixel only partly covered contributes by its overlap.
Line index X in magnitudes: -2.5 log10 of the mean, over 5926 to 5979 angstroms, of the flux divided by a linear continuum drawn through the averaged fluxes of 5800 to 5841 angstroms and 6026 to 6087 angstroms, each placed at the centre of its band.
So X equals 0.23 mag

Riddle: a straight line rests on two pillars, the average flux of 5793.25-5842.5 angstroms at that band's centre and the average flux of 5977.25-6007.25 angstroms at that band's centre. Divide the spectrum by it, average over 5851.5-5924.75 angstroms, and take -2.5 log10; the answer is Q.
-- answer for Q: 0.402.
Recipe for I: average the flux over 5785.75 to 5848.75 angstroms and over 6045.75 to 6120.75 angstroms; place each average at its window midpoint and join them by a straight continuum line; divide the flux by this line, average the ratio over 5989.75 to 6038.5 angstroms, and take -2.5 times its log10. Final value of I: 0.08 mag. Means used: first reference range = 23.1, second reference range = 24.2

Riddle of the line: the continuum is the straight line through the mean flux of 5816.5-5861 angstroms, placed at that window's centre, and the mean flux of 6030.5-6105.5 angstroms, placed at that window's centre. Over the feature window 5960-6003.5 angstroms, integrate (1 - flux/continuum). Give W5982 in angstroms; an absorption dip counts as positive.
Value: 5.1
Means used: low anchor 21.4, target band 20.3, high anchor 23.9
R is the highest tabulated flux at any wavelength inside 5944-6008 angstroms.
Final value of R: 22.86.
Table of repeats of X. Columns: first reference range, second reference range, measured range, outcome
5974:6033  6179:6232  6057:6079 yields -0.191 mag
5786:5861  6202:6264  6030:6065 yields -0.224 mag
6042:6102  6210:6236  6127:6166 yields -0.171 mag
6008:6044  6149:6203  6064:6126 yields -0.172 mag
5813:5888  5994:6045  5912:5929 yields 0.246 mag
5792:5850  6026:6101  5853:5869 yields 0.215 mag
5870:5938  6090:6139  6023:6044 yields -0.112 mag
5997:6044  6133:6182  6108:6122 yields -0.127 mag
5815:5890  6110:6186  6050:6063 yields -0.125 mag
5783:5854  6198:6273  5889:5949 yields 0.330 mag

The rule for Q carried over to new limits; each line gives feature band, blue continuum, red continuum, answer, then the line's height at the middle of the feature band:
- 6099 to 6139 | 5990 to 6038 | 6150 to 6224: -0.25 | 19.4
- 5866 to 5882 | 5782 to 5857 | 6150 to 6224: 0.24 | 22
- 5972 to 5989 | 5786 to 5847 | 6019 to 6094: 0.19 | 23.5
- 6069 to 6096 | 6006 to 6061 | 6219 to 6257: -0.16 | 21.2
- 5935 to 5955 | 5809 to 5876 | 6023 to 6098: 0.15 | 22.3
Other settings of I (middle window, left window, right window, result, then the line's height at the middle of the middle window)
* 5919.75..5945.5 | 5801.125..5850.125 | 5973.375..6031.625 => 0.191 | 21.9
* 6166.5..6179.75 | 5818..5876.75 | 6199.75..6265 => -0.041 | 17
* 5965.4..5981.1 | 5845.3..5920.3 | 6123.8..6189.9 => -0.080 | 17.7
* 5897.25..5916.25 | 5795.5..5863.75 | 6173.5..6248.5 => 0.377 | 21.1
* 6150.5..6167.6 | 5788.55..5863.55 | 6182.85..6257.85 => -0.093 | 17.3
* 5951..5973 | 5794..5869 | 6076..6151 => 0.240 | 23.2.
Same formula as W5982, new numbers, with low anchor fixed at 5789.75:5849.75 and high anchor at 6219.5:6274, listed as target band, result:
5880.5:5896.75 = 8.7 angstroms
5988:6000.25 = -1.1 angstroms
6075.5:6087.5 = -3.2 angstroms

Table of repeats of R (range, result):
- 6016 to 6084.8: 24.72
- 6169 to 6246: 20.05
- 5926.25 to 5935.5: 19.01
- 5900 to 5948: 20.1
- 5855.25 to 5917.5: 19.59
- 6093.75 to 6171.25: 26.98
